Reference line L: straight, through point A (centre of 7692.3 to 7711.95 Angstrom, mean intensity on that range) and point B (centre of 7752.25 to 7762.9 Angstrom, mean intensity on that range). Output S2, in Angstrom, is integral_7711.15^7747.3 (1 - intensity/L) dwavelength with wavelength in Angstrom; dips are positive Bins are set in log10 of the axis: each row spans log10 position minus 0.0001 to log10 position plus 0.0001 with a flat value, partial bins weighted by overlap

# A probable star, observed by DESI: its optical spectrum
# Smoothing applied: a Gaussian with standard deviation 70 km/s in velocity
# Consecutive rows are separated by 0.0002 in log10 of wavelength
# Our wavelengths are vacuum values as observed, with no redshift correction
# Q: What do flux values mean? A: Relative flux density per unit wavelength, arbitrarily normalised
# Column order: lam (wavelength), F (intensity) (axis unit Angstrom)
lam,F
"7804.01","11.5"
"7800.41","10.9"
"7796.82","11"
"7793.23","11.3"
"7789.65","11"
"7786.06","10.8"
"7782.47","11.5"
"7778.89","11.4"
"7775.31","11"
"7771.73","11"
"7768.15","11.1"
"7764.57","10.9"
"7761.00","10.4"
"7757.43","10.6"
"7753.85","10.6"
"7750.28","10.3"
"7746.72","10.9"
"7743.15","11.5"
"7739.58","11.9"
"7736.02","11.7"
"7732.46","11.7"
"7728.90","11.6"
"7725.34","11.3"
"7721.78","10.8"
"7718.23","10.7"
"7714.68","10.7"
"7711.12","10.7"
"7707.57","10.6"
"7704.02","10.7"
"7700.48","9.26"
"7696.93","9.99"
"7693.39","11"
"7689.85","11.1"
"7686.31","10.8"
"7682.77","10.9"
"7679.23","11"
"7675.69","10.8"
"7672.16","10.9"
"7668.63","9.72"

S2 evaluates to -2.9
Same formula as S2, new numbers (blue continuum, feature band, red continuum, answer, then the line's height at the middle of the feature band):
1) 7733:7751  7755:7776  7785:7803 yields 0.72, 11.2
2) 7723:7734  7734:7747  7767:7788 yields -0.20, 11.4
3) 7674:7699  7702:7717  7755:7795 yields 0.25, 10.8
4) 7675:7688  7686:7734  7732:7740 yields 2.38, 11.3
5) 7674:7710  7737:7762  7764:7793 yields 0.03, 10.9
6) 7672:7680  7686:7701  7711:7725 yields 0.49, 10.8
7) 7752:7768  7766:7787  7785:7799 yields -0.55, 10.9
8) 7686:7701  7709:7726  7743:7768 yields -0.36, 10.6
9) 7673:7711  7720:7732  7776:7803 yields -0.53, 10.8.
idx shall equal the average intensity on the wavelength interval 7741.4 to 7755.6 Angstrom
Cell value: 10.8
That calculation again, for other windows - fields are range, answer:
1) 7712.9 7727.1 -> 10.9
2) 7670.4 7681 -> 10.9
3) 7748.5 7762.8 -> 10.5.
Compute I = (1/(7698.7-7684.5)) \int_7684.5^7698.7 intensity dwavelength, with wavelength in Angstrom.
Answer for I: 10.7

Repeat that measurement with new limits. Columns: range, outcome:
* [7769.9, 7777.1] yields 11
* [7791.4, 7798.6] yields 11.2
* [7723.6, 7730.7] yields 11.4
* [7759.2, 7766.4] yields 10.7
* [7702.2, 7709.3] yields 10.6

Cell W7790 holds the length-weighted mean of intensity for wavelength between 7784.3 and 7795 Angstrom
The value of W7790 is 11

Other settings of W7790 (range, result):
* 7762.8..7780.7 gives 11.1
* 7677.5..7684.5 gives 10.9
